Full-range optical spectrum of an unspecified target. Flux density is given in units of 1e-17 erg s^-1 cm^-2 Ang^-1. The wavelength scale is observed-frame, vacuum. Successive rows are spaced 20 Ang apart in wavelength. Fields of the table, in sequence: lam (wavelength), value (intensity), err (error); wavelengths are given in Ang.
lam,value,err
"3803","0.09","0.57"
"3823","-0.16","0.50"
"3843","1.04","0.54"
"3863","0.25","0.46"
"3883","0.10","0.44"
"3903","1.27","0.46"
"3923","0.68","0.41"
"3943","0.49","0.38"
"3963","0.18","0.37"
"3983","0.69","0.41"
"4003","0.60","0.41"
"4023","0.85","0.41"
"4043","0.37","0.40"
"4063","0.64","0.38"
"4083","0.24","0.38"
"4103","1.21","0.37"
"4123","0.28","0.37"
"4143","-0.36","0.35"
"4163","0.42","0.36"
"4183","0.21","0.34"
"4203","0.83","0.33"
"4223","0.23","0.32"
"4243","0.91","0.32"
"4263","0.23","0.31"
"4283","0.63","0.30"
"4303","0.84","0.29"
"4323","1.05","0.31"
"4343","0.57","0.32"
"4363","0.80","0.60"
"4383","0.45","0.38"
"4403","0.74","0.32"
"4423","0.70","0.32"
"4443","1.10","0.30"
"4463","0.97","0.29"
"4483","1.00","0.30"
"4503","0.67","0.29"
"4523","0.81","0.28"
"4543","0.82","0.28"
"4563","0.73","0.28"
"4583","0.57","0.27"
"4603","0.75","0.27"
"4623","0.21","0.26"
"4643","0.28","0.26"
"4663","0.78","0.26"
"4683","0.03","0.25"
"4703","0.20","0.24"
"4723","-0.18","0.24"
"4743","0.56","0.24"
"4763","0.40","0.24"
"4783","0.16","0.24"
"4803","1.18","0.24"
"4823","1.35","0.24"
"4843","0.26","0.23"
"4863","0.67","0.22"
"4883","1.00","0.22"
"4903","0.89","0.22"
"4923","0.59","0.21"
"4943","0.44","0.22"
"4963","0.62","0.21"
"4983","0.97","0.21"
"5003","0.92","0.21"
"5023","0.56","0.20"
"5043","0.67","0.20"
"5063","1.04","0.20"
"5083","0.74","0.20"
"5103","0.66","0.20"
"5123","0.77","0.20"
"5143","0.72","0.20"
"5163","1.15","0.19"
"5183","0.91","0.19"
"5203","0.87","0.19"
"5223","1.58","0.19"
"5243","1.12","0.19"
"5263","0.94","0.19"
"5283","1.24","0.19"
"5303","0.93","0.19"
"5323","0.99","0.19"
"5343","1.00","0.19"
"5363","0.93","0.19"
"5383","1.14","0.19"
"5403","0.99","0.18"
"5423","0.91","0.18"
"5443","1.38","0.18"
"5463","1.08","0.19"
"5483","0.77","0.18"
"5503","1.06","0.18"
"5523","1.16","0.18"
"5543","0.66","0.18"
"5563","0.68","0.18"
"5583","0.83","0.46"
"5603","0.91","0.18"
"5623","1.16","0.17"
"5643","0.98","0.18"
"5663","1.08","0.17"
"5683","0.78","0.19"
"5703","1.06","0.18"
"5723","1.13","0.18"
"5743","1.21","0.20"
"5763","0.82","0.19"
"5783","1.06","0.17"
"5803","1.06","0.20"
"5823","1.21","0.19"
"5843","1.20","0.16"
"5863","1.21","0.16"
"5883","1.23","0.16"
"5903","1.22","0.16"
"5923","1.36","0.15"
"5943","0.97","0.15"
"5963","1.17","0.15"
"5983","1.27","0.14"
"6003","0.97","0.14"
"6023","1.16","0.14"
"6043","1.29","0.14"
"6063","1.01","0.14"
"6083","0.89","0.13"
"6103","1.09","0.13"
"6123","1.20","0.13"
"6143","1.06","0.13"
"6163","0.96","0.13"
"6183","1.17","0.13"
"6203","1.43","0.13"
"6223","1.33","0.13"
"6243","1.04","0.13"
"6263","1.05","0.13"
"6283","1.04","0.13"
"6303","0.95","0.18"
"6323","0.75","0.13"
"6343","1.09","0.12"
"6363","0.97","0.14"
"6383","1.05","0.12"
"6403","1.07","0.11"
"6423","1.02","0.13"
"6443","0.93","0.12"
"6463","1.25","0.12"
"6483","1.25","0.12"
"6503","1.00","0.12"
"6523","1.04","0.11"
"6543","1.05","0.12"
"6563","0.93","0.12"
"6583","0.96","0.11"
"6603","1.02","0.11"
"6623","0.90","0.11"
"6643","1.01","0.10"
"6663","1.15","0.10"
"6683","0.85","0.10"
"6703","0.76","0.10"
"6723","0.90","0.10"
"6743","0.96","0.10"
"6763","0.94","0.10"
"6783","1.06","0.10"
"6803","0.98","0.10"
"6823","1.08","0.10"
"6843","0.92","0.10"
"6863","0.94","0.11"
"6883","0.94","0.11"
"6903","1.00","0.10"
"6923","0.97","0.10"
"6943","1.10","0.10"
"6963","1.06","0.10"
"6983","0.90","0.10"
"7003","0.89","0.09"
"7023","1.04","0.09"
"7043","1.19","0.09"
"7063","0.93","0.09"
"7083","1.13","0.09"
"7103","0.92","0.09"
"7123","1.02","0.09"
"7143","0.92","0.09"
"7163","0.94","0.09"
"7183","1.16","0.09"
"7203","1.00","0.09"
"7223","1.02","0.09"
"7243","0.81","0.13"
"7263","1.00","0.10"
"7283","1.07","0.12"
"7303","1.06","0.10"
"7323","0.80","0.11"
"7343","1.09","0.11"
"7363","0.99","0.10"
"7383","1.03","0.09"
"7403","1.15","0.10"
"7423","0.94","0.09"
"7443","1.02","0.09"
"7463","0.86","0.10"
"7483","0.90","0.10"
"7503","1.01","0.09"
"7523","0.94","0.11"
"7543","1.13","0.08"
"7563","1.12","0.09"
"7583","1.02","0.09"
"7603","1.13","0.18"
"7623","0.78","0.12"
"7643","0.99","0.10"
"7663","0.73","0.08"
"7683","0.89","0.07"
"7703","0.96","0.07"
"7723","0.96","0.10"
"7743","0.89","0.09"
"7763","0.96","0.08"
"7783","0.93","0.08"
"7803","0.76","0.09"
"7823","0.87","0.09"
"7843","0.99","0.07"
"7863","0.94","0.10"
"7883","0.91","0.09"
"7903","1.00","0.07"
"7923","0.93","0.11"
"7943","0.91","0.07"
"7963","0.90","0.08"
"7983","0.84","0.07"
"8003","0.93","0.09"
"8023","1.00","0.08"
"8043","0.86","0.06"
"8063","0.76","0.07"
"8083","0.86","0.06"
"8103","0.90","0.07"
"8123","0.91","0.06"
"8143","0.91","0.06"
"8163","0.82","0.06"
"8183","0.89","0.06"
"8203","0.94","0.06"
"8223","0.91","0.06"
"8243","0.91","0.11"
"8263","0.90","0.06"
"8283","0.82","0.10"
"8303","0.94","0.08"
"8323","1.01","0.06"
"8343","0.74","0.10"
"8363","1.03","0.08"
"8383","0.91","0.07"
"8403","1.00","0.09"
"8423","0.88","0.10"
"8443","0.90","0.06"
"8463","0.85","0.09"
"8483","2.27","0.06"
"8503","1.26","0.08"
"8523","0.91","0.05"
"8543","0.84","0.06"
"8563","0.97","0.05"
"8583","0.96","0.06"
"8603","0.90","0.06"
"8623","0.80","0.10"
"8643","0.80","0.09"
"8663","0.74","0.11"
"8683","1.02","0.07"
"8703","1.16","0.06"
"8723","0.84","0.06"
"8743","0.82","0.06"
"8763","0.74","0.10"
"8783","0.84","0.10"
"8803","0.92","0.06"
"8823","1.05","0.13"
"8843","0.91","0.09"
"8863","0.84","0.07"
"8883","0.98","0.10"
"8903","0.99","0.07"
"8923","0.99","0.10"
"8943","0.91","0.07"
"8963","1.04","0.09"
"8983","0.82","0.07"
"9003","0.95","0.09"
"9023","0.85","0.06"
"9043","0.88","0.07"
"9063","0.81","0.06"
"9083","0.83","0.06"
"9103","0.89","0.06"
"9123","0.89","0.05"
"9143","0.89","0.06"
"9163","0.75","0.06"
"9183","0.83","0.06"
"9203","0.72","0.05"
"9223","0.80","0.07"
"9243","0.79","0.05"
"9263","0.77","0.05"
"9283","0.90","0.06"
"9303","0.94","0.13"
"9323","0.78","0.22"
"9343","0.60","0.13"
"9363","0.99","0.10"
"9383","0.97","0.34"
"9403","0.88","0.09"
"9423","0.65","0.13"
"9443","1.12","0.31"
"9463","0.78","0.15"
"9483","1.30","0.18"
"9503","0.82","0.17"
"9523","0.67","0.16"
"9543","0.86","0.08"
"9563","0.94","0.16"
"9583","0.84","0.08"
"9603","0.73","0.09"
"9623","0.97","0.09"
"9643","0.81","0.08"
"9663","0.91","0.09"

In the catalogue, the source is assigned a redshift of 0.292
